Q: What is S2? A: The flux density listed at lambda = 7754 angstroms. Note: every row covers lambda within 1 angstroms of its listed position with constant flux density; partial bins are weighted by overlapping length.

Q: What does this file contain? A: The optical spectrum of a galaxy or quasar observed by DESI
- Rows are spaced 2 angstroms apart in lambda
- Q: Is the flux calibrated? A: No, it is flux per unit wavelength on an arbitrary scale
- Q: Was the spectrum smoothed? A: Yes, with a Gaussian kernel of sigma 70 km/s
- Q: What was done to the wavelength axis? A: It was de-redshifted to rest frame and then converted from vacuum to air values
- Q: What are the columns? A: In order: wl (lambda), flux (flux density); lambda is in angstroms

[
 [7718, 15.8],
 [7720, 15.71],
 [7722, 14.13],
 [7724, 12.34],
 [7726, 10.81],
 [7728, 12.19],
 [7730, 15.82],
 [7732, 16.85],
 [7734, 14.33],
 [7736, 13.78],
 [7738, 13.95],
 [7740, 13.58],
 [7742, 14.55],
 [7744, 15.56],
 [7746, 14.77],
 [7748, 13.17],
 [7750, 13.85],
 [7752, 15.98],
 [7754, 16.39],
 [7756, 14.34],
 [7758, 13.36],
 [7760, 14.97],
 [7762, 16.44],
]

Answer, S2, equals 16.39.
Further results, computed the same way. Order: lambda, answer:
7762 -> 16.44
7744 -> 15.56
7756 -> 14.34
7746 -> 14.77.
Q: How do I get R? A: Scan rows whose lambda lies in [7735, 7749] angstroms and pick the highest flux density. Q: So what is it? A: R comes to 15.56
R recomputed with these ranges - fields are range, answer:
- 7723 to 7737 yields 16.85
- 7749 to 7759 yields 16.39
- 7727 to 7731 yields 15.82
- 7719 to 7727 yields 15.71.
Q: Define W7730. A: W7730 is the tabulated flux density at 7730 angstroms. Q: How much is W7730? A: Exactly 15.82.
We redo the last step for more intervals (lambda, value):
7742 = 14.55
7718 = 15.8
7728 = 12.19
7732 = 16.85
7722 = 14.13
